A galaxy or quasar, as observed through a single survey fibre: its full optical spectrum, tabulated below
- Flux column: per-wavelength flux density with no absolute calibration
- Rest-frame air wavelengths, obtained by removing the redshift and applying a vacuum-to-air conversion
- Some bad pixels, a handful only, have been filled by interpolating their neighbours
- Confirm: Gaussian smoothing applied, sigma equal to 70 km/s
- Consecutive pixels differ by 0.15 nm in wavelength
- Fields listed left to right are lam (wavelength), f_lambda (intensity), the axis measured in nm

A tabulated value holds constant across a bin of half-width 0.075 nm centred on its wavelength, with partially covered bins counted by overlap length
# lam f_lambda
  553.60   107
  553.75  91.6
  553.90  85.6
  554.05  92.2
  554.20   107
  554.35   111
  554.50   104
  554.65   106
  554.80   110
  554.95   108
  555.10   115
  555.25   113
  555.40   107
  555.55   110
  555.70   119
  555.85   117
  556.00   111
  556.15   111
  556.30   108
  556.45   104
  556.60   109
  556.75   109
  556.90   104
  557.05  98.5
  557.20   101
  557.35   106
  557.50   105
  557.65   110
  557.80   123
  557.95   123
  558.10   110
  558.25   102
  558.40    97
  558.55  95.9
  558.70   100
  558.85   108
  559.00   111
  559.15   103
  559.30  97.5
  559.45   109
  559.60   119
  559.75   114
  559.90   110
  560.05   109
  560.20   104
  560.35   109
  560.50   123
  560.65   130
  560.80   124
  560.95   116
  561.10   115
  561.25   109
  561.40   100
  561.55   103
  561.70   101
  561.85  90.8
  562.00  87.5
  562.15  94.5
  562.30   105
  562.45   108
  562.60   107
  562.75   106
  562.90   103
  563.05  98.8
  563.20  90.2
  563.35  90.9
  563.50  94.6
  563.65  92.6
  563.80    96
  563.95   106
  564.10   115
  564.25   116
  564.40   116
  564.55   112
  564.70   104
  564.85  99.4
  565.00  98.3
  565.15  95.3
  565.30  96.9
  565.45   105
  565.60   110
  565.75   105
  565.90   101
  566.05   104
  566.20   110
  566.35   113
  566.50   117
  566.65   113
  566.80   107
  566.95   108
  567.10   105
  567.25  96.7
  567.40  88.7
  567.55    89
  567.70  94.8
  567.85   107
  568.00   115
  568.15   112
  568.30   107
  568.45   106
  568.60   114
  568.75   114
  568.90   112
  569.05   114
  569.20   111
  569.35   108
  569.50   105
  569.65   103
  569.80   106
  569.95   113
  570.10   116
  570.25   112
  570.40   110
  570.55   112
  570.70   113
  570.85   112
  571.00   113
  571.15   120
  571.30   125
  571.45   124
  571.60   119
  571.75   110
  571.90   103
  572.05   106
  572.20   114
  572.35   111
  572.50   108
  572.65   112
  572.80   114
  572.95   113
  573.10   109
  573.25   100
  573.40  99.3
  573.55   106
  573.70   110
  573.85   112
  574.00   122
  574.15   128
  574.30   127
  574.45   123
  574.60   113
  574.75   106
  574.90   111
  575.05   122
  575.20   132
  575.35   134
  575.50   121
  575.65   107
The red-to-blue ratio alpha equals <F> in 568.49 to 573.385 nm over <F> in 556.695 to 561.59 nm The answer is 1.0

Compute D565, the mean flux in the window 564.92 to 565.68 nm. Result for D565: 101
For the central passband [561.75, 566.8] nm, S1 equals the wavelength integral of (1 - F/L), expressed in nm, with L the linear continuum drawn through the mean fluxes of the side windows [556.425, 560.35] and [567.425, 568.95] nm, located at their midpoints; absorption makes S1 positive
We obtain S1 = 0.17 nm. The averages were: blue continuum 107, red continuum 106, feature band 103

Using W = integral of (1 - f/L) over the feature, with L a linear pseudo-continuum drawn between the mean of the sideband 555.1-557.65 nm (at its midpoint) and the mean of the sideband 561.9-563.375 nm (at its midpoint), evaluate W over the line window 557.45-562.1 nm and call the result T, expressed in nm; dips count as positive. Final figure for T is -0.22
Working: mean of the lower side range 109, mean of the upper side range 99.2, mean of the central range 108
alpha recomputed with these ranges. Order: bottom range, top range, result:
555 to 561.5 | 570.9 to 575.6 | 1.05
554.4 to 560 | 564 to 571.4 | 1.00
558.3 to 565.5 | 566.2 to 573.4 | 1.04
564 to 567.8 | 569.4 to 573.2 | 1.07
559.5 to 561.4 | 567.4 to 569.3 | 0.94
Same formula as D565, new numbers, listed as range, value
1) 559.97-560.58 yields 111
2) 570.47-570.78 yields 112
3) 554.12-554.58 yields 107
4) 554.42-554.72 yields 105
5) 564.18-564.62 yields 115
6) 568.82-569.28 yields 112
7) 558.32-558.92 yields 100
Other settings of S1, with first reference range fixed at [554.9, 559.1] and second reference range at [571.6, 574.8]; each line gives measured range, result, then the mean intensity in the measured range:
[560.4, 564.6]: 0.16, 105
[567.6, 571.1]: 0.04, 110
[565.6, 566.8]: 0.02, 109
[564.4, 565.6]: 0.08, 103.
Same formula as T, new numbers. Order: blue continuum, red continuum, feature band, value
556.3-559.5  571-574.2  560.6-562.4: 0.03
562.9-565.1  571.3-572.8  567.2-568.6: 0.06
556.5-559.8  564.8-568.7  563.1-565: 0.05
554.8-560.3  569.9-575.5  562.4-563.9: 0.16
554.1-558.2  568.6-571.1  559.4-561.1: -0.08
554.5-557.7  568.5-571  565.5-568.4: 0.13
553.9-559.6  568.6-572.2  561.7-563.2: 0.13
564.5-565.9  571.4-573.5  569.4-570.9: -0.03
